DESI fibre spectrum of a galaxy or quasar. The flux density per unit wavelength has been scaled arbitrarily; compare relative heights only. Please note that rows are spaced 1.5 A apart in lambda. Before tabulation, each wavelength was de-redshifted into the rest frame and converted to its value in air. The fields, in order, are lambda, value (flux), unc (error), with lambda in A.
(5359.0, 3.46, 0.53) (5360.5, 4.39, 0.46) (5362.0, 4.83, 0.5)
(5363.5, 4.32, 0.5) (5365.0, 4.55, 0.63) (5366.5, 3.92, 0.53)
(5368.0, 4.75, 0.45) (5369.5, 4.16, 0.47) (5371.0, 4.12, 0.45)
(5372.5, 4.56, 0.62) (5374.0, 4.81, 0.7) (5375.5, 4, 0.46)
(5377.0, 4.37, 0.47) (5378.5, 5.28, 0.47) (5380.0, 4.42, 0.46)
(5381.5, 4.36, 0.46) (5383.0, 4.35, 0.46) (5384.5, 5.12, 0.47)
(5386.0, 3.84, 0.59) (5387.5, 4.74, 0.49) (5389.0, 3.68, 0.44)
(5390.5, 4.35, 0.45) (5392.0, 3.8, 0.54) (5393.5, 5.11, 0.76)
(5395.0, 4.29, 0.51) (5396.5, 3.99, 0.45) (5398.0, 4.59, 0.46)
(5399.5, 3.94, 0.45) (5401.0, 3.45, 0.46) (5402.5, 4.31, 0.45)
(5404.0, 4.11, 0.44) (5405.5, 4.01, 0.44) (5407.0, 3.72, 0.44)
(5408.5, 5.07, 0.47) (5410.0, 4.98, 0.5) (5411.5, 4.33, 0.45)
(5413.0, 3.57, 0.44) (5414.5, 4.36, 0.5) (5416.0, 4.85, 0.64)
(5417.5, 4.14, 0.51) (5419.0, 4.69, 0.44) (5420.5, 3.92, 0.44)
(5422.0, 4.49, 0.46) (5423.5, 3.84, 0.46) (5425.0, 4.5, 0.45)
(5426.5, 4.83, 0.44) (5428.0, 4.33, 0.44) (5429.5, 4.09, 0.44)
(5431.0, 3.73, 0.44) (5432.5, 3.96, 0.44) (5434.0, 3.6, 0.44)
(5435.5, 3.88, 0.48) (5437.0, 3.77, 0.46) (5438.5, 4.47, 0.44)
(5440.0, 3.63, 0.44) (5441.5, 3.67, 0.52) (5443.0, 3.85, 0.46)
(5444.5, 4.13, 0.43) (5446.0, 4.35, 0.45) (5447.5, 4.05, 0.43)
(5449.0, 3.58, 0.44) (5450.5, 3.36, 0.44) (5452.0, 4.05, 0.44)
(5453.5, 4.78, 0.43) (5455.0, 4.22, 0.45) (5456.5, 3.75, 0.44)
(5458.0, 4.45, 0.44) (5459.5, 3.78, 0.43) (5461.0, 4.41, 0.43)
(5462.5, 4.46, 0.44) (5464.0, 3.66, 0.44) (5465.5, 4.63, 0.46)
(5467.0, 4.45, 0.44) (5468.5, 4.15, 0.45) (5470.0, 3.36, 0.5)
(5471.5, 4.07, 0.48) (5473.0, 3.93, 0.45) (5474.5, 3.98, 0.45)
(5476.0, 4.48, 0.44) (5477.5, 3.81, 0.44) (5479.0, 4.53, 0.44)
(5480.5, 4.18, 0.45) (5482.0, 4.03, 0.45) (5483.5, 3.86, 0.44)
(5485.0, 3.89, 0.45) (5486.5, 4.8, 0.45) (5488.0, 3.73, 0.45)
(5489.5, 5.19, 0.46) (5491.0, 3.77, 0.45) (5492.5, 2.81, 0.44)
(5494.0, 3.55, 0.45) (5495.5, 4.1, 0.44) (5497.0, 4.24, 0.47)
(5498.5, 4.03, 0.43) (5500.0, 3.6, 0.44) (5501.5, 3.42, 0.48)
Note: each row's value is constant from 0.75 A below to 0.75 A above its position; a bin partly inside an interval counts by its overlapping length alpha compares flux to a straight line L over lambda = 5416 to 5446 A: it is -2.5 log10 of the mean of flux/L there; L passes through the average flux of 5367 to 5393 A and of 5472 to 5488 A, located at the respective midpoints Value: 0.04 mag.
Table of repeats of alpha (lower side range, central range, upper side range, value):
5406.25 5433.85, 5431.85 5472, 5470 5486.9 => 0.042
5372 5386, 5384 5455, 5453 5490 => 0.055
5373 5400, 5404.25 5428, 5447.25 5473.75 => -0.021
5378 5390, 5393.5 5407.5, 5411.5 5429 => 0.073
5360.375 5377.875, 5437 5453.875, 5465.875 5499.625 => 0.053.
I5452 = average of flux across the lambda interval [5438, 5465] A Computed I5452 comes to 4.04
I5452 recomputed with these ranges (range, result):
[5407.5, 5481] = 4.14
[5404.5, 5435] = 4.25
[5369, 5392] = 4.39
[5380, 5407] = 4.23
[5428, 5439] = 3.94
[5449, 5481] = 4.11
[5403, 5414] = 4.26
